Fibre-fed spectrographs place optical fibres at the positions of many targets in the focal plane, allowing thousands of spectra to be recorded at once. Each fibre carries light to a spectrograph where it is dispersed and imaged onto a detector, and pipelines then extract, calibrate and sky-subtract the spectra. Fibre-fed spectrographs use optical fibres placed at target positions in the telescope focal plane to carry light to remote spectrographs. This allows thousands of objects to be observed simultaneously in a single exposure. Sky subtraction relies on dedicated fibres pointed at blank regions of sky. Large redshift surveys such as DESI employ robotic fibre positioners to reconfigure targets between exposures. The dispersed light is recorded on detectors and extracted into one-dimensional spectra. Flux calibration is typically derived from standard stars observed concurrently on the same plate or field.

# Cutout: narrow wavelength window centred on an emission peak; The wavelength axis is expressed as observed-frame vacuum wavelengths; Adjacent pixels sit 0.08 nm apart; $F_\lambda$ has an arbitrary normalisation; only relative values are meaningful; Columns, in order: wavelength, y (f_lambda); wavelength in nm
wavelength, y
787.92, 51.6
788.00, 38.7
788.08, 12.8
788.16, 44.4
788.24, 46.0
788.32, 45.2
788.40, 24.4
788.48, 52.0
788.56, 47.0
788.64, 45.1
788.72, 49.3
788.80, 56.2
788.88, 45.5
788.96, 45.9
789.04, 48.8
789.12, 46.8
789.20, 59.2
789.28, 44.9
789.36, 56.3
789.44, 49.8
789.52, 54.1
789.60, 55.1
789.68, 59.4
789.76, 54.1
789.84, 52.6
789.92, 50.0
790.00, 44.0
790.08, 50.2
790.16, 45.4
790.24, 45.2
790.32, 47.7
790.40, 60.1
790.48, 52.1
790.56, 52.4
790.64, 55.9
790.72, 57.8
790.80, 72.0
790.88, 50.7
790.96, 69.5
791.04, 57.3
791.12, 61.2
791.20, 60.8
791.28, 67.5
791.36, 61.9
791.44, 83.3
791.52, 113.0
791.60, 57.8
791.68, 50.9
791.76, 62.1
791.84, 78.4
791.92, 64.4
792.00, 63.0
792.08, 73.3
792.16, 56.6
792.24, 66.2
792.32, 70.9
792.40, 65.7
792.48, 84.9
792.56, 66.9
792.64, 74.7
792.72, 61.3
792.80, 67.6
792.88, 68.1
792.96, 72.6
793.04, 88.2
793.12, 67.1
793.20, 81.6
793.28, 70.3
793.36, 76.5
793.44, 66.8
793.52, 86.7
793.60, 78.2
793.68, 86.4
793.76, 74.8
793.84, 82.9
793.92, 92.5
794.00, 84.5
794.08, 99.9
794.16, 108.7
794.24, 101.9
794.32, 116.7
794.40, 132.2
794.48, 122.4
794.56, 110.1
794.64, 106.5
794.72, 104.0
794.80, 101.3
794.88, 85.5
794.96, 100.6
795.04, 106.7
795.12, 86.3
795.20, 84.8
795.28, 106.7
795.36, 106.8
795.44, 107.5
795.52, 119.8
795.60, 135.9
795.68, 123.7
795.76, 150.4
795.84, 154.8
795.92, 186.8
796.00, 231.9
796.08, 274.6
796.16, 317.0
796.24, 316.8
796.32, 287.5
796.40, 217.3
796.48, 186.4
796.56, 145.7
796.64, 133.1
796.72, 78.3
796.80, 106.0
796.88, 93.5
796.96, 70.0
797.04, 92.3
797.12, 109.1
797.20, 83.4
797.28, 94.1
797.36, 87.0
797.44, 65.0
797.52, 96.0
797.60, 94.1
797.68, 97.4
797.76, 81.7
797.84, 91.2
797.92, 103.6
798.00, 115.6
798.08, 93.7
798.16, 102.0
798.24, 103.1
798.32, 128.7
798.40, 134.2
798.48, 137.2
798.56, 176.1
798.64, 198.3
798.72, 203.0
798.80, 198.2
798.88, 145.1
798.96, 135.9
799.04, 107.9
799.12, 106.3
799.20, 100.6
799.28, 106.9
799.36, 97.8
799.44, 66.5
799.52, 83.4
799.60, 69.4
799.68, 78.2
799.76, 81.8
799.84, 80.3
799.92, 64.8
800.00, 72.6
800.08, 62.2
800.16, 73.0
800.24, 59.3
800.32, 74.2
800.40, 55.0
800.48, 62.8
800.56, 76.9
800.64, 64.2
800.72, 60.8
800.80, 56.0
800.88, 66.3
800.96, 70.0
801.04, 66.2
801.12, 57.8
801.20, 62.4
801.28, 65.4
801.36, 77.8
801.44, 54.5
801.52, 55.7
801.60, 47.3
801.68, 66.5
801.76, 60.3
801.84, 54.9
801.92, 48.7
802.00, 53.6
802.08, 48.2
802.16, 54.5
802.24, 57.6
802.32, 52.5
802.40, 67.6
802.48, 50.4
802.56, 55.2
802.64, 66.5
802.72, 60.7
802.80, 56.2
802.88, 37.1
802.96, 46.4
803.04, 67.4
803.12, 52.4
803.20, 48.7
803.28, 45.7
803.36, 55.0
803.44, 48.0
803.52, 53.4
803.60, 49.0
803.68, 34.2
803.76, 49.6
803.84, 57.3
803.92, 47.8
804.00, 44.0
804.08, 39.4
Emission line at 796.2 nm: H-alpha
